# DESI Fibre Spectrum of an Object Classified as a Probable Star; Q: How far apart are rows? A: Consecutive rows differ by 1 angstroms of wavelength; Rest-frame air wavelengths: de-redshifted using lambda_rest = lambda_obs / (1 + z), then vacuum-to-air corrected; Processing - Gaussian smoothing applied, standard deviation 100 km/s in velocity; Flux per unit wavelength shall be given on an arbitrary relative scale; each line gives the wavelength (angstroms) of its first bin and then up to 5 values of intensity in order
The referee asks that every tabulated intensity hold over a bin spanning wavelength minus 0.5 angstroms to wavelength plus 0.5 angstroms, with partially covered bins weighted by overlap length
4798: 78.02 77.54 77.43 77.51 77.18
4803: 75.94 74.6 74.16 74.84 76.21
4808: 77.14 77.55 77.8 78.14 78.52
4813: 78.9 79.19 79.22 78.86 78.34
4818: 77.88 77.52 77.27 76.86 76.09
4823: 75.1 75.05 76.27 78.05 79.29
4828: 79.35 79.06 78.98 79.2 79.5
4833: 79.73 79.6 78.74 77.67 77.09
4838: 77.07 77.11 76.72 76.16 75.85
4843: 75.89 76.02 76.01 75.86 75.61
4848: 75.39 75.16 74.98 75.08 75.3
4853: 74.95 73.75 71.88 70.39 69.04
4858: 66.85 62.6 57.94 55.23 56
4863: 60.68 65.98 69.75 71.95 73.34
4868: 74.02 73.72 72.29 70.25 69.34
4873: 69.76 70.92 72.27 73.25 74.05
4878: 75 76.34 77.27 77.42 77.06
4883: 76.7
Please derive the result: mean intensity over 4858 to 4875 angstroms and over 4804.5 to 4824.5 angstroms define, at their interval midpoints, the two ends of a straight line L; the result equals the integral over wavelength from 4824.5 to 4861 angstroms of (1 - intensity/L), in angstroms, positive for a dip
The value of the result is -1.6 angstroms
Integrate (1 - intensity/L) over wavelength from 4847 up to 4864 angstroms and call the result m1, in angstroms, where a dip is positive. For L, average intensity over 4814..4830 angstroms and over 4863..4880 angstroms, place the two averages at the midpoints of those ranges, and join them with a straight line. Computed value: 1.2 angstroms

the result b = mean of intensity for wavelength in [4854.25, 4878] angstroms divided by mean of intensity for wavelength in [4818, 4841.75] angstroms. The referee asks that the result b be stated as 0.88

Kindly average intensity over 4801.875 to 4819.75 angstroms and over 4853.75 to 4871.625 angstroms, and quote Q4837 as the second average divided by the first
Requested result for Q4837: 0.87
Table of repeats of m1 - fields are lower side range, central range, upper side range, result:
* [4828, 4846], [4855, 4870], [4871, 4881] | 1.6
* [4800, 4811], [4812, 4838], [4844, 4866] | -1.5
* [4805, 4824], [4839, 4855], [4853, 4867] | -1.4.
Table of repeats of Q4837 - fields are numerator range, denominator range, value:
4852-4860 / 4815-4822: 0.89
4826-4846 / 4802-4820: 1.01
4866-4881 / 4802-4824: 0.95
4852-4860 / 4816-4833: 0.89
